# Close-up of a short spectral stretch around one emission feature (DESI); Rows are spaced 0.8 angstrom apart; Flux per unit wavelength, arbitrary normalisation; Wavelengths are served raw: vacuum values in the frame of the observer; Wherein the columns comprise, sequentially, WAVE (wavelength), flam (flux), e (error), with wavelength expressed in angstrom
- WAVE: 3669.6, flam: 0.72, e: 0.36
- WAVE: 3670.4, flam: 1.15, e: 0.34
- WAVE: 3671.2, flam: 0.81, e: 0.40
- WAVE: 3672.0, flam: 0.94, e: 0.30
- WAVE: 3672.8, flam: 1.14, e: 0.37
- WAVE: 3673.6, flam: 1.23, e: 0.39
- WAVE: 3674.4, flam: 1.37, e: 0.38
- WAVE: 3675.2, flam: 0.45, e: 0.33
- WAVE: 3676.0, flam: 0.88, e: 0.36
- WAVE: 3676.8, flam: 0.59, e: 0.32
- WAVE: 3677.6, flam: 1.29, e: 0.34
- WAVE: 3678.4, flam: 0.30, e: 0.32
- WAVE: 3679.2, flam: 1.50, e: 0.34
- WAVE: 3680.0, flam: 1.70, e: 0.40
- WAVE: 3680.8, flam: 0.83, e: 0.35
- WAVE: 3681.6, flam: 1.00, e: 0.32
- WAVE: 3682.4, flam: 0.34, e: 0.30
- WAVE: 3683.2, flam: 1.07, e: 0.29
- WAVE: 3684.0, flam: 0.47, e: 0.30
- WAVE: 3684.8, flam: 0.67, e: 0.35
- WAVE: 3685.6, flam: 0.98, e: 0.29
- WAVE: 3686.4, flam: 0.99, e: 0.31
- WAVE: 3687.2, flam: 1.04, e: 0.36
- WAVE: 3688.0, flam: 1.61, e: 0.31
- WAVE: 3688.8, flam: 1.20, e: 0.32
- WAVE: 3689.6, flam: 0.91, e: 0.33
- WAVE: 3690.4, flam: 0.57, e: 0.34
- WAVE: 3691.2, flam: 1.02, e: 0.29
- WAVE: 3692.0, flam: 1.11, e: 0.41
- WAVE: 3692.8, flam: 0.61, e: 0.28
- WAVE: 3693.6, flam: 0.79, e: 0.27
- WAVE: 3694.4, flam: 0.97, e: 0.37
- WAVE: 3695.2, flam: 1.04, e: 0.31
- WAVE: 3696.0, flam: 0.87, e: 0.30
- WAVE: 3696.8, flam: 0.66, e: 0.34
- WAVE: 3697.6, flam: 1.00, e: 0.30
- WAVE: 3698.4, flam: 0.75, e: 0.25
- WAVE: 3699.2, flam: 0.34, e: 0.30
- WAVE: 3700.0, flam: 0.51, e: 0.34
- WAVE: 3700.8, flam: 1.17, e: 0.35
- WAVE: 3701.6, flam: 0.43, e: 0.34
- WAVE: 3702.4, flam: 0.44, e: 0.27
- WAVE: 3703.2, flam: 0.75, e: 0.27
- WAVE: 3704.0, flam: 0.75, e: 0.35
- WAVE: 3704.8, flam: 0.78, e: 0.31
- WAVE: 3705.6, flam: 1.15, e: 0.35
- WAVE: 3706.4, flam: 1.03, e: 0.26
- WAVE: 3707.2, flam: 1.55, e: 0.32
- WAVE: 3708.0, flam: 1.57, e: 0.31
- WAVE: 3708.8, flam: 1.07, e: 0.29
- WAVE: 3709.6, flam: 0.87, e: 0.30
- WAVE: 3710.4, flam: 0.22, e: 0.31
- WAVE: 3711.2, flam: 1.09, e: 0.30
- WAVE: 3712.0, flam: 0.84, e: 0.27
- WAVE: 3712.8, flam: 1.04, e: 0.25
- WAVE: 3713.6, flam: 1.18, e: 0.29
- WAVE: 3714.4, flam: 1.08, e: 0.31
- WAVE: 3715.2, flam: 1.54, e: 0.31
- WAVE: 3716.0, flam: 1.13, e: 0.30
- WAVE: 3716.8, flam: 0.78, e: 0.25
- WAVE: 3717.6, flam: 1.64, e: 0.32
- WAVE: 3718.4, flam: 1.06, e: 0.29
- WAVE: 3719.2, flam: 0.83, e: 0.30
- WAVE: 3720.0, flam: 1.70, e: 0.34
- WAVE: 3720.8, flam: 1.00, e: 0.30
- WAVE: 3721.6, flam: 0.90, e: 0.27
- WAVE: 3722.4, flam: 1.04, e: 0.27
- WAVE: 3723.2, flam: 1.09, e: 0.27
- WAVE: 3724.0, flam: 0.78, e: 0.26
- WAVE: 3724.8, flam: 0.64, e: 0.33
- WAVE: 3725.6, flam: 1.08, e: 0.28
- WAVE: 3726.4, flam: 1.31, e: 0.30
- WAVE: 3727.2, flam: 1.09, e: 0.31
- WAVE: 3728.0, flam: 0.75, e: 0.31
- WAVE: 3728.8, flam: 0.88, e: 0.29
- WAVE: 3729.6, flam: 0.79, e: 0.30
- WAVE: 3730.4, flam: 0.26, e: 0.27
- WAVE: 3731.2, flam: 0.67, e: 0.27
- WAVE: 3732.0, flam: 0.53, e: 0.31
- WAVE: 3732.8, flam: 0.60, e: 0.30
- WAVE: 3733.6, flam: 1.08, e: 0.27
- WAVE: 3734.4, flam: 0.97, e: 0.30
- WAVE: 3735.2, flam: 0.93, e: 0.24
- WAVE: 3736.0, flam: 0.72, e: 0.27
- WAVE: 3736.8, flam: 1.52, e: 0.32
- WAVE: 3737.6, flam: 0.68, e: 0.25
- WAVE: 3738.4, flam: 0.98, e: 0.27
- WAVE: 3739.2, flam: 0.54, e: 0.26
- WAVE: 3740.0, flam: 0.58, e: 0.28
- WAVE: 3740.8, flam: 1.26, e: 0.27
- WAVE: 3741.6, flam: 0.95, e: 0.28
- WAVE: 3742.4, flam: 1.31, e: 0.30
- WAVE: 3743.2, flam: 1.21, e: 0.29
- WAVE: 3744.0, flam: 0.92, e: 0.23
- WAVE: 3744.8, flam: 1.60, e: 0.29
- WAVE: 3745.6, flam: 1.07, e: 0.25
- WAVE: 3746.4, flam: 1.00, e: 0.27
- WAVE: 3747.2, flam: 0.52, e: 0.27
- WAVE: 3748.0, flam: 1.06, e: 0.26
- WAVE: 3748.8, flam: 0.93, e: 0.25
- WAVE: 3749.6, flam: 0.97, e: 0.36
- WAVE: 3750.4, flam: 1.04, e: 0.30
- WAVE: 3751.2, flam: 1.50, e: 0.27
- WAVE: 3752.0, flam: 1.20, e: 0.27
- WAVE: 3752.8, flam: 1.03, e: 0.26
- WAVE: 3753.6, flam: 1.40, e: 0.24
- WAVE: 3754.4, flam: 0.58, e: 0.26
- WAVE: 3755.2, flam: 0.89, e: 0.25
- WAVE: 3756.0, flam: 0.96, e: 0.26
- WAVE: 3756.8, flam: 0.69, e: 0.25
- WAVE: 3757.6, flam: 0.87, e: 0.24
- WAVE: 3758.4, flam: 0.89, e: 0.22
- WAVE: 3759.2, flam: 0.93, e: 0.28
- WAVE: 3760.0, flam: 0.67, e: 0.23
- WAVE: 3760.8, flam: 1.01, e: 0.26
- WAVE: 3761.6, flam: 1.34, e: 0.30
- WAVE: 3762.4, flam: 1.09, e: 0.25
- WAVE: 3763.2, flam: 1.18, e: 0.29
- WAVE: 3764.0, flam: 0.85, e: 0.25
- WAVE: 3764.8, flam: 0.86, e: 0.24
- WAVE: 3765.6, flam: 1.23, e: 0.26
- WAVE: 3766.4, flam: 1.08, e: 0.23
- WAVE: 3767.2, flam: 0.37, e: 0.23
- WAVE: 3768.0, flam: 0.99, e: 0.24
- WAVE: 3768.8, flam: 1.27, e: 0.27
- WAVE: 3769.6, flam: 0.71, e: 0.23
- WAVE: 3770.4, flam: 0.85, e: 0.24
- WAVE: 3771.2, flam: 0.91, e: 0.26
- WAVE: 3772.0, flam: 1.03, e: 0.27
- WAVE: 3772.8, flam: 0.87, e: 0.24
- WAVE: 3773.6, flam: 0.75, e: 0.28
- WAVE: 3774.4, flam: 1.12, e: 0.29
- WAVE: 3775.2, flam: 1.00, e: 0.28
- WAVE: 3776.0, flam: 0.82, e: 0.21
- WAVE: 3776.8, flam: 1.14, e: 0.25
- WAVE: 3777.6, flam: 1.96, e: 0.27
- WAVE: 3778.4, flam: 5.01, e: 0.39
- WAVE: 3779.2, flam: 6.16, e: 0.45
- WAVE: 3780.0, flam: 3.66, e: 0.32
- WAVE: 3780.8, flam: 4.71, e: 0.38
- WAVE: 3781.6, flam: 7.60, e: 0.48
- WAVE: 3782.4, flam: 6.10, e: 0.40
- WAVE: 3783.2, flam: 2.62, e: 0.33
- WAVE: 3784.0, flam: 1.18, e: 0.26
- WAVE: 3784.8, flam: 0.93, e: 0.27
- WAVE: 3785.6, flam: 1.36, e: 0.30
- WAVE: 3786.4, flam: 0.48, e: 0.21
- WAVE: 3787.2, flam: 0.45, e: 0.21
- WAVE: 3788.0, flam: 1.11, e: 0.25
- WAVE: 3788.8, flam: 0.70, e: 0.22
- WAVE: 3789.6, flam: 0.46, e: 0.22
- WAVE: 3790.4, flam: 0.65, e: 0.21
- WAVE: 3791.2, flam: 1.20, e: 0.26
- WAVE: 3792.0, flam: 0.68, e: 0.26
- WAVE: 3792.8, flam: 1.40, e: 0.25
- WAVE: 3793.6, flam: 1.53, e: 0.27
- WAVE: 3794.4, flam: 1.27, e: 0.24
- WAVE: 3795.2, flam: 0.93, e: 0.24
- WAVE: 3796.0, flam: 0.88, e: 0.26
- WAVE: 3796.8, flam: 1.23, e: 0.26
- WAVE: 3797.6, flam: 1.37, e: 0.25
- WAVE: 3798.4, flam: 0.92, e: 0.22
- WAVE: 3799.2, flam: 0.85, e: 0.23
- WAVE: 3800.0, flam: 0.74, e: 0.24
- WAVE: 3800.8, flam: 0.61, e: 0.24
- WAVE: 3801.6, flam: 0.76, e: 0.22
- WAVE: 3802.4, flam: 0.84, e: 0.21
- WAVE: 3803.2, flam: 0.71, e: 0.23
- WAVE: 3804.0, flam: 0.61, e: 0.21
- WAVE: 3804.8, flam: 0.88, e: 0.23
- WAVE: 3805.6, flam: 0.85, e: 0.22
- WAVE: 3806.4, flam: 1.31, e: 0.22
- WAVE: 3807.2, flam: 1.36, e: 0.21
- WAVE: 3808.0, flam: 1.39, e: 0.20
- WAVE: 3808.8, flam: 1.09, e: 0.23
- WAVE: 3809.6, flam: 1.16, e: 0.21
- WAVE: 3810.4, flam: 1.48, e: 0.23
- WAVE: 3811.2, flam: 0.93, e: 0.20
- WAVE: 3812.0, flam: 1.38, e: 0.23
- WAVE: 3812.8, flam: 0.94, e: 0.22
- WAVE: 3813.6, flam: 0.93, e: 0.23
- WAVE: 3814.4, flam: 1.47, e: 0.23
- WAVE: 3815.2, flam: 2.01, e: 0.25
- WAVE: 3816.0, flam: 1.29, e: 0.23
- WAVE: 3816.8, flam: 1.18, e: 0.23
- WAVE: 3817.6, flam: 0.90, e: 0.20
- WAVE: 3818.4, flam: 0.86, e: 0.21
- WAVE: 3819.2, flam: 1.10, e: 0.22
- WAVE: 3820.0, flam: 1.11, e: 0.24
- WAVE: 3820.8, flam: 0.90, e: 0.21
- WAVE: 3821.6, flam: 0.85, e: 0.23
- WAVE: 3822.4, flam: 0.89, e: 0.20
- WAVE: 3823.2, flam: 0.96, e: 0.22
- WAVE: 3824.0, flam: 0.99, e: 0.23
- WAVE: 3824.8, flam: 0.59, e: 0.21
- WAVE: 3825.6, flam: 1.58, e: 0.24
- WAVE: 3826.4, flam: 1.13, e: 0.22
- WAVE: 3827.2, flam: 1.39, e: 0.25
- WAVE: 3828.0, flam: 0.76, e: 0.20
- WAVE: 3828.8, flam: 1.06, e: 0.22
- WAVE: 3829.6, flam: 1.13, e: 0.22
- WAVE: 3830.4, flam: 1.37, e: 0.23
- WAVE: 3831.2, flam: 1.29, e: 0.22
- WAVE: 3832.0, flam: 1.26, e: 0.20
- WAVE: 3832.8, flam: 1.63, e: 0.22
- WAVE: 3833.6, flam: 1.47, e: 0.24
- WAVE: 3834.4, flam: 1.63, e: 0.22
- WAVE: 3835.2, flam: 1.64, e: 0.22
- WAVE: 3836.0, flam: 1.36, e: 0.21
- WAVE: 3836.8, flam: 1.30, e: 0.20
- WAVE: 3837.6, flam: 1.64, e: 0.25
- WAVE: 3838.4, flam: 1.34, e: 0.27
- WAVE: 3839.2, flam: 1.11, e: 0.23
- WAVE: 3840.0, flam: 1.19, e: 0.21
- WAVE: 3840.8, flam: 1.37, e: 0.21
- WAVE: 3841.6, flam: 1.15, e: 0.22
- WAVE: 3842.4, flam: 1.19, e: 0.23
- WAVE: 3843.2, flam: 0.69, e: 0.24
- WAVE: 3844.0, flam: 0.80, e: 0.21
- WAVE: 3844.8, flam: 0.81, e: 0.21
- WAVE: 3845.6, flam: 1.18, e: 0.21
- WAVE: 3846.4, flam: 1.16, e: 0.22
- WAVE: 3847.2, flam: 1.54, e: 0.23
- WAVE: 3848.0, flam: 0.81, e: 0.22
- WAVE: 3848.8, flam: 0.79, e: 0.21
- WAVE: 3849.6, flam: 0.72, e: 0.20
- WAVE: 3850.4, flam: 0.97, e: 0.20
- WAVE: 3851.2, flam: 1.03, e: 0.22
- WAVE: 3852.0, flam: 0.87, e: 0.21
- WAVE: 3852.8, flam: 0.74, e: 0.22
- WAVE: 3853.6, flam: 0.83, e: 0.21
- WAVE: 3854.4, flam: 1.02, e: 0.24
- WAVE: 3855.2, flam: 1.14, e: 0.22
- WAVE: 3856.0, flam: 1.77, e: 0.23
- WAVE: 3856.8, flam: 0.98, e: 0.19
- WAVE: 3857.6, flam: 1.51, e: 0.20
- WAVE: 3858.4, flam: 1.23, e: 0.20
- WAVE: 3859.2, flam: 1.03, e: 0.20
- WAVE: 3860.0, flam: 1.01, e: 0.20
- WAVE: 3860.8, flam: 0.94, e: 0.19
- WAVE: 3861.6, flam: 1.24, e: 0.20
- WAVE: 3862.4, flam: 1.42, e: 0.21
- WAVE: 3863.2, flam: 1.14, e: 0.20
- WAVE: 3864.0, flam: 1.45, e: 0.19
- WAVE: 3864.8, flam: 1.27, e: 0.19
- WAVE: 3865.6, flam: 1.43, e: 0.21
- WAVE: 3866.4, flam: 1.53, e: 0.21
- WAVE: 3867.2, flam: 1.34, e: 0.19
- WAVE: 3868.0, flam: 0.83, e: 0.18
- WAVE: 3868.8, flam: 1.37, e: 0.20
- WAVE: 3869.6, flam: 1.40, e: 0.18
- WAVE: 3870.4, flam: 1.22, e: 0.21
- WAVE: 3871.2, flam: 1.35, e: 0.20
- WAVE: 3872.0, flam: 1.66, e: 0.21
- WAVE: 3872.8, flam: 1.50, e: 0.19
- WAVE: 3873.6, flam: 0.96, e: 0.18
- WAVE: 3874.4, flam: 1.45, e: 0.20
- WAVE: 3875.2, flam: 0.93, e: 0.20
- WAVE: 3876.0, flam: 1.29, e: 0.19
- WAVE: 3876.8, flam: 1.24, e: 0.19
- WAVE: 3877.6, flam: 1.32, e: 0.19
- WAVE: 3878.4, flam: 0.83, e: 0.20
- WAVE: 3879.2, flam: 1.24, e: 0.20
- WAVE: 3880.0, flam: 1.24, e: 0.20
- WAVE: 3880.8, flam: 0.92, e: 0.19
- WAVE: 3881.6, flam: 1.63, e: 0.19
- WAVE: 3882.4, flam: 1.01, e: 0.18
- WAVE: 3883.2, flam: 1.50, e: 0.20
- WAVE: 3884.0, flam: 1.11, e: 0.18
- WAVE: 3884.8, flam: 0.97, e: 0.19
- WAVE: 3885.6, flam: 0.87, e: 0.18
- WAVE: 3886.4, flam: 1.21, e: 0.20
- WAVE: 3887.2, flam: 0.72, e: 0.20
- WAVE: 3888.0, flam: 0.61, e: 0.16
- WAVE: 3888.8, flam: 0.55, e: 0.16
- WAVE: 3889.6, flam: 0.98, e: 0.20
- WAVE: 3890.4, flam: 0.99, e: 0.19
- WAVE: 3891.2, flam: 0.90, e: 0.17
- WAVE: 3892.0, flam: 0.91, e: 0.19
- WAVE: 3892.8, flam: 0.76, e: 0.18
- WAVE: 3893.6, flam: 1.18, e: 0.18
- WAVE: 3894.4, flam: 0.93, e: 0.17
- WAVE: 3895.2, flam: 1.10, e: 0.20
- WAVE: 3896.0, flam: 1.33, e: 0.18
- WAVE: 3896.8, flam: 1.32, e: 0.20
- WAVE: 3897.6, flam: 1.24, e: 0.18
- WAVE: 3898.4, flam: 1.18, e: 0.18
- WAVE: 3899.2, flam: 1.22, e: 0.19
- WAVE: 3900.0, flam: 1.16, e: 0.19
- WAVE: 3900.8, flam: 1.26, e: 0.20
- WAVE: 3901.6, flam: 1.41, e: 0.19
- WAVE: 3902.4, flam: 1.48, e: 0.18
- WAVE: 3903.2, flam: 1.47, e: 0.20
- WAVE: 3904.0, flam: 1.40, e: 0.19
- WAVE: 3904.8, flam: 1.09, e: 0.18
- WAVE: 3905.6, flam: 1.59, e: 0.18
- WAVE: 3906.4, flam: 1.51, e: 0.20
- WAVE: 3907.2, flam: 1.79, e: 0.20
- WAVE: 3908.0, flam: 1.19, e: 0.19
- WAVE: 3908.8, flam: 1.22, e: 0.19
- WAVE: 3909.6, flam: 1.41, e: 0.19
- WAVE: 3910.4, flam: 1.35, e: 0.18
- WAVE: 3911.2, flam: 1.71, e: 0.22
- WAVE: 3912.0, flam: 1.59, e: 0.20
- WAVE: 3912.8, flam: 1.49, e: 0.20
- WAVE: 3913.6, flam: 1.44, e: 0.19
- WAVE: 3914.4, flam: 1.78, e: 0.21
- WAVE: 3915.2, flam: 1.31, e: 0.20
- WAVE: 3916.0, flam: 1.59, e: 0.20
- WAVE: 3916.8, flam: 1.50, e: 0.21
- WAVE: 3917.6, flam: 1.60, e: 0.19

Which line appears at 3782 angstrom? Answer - [O II]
